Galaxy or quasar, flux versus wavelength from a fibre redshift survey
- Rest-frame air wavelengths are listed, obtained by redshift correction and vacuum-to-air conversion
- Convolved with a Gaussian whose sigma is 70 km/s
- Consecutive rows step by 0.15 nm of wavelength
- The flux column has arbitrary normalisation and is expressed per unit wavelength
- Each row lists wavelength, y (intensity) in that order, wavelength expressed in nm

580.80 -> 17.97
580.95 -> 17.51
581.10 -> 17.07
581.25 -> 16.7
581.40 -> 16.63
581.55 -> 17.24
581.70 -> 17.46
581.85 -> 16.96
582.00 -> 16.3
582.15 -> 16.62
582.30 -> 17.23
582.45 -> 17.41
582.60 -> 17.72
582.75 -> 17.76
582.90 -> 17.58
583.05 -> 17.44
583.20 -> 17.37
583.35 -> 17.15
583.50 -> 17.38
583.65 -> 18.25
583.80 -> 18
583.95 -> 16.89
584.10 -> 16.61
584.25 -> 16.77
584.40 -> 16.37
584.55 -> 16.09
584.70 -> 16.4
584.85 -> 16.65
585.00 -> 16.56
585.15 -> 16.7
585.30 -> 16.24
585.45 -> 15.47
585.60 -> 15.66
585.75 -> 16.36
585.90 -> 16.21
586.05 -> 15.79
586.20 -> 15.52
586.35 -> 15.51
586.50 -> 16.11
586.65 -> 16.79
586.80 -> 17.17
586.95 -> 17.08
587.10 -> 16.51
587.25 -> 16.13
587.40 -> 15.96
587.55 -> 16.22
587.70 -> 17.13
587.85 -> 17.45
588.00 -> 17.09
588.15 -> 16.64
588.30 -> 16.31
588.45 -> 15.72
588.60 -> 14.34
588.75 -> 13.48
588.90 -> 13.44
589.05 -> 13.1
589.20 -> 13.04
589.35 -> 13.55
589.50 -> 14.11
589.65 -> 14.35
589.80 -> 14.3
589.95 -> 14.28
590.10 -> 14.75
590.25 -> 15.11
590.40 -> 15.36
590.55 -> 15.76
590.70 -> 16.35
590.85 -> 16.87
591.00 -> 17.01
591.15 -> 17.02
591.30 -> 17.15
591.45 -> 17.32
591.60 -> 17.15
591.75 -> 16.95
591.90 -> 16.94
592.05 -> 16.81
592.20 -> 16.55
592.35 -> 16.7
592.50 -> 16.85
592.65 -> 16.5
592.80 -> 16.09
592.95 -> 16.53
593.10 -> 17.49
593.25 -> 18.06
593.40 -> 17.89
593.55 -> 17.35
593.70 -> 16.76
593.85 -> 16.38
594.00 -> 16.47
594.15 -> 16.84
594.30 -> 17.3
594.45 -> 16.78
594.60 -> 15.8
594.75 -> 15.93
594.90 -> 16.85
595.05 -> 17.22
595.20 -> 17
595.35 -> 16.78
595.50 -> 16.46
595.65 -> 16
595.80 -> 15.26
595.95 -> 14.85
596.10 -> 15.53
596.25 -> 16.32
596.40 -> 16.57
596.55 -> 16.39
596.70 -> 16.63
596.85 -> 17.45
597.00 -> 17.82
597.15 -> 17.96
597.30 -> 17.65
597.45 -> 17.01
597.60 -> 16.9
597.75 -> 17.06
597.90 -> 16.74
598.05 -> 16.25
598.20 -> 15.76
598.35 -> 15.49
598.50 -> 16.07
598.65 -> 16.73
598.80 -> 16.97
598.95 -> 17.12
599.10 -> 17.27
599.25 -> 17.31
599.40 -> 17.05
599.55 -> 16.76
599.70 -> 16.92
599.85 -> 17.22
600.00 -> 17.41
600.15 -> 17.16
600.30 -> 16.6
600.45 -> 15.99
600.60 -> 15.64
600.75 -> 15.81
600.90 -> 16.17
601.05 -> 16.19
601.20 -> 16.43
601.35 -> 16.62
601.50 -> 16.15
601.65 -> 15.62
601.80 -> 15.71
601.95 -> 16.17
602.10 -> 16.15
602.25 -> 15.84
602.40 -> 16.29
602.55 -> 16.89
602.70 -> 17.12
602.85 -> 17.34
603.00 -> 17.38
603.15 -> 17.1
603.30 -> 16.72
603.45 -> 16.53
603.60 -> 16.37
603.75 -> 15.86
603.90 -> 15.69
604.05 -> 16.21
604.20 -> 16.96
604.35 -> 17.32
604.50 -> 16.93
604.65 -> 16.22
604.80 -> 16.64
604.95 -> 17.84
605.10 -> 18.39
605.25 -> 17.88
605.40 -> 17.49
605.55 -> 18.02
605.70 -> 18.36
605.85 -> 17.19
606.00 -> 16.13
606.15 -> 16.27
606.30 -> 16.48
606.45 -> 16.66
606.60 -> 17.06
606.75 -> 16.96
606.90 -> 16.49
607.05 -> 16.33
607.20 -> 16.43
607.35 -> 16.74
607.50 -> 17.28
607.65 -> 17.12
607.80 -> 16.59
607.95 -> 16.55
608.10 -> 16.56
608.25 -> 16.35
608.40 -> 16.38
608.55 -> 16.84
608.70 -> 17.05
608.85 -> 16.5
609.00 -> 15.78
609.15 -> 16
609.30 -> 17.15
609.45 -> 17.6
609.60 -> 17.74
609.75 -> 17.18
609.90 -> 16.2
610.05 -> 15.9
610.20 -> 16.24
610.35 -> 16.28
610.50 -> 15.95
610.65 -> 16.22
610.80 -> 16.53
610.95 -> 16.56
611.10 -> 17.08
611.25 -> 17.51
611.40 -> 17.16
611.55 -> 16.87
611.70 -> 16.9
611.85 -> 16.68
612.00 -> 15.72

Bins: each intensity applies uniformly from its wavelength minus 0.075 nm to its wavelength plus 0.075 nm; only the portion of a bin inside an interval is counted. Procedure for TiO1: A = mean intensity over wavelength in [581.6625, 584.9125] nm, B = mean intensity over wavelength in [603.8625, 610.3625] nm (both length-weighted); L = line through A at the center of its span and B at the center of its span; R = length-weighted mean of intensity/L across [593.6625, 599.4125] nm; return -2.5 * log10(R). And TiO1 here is 0.021 mag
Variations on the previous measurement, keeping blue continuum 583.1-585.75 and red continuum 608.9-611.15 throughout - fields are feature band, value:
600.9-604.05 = 0.014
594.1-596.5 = 0.021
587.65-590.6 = 0.121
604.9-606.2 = -0.060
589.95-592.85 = 0.017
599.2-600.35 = -0.028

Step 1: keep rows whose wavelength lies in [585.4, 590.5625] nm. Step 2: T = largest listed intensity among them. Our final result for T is 17.45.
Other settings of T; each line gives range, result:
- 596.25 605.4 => 18.39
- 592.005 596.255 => 18.06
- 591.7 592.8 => 16.95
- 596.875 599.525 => 17.96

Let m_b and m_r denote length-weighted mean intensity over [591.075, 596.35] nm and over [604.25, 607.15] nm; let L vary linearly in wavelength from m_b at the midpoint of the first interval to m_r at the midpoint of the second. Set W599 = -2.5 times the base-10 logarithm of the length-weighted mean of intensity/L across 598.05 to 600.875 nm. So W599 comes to 0.02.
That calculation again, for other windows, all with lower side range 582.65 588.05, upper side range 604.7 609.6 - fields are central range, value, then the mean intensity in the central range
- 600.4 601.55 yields 0.05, 16.1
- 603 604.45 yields 0.02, 16.6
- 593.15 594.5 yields -0.02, 17.1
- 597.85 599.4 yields 0.02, 16.6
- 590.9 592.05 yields -0.02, 17.1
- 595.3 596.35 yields 0.06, 15.9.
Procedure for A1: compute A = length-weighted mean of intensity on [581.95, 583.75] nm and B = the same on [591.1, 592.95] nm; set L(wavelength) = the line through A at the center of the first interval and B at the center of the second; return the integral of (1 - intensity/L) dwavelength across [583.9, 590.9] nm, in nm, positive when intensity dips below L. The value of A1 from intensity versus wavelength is 0.56 nm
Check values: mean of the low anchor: 17.4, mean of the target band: 15.7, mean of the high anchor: 16.8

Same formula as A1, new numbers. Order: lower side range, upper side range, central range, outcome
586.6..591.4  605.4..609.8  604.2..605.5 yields -0.053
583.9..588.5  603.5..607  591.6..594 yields -0.049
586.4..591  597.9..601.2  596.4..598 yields -0.077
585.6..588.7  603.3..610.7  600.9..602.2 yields 0.039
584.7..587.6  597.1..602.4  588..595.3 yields 0.138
